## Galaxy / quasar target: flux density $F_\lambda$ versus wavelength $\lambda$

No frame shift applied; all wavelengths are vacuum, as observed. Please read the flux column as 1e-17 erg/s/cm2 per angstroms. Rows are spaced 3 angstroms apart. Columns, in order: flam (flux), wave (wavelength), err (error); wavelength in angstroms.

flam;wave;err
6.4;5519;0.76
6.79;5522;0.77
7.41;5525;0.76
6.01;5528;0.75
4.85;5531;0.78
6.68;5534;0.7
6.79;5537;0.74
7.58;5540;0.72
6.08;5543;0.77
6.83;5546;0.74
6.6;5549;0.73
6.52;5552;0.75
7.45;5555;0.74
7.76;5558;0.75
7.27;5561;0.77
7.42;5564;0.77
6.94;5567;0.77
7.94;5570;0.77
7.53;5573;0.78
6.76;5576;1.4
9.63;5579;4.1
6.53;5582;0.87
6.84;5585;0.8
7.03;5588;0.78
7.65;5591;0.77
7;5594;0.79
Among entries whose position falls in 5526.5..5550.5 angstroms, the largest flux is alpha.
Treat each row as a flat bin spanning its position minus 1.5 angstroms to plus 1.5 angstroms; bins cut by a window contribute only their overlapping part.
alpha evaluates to 7.58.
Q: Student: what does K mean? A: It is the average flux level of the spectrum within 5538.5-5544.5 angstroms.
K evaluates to 6.83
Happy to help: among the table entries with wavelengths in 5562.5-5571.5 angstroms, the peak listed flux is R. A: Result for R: 7.94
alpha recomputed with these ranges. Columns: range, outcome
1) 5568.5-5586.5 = 9.63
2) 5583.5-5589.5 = 7.03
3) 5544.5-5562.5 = 7.76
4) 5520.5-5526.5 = 7.41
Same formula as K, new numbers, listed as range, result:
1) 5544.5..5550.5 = 6.71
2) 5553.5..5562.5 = 7.49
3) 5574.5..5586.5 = 7.44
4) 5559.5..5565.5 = 7.34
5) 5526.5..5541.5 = 6.38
